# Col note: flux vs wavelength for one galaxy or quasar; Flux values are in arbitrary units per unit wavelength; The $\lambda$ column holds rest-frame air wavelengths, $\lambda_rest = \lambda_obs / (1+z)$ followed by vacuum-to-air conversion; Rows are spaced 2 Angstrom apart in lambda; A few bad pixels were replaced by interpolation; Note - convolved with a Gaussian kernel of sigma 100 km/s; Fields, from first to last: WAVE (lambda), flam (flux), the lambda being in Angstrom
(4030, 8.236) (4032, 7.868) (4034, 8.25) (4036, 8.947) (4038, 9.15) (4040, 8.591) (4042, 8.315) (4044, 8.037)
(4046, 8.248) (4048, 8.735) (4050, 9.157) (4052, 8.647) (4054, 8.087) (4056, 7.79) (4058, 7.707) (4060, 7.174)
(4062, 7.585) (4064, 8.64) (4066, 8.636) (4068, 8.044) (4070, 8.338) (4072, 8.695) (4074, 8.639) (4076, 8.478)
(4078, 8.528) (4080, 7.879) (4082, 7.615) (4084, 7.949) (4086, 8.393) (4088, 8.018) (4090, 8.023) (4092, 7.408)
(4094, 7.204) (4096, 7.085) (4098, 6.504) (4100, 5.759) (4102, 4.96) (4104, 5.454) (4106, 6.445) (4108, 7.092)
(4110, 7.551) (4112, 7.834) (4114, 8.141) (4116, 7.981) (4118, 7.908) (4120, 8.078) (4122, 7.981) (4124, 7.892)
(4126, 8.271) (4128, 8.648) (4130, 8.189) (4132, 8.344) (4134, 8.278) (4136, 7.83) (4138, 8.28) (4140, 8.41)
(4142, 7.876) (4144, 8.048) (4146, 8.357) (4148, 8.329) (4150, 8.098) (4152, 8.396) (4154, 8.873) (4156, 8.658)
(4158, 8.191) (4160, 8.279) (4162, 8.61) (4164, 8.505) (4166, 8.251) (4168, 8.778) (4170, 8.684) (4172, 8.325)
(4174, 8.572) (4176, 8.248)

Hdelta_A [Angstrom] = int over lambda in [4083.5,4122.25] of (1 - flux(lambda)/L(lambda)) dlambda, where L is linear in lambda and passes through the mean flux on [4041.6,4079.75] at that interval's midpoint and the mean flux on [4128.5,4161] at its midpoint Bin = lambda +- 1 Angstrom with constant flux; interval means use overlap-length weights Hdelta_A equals 4.75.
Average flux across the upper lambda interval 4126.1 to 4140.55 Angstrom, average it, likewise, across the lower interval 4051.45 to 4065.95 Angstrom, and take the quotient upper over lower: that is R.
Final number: 1.0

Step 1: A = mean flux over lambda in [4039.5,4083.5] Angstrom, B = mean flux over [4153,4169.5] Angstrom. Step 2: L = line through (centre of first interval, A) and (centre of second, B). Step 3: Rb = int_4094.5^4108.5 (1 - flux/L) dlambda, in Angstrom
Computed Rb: 3.63 Angstrom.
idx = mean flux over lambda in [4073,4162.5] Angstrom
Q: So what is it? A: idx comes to 7.83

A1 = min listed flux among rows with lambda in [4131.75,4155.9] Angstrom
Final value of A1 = 7.83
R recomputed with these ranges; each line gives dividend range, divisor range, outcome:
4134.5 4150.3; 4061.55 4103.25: 1.06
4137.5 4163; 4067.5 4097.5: 1.04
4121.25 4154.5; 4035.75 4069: 0.99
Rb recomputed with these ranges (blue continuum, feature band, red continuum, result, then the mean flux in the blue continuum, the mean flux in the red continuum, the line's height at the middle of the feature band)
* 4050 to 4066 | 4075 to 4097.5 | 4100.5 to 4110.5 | -2.8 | 8.07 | 6.21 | 6.96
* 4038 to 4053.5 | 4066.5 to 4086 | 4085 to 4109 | -1.8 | 8.56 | 6.86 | 7.55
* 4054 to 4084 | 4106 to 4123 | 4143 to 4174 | 1.1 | 8.12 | 8.43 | 8.28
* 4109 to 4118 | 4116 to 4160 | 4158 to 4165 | -0.4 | 7.88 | 8.43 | 8.16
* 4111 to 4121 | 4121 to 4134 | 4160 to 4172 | -0.2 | 7.99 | 8.52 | 8.11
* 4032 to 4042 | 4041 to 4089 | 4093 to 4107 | -4.6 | 8.61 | 6.2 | 7.54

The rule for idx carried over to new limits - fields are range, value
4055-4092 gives 8.1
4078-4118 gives 7.28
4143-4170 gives 8.42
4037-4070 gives 8.29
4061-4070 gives 8.24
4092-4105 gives 6.26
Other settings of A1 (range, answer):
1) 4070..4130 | 4.96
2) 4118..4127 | 7.892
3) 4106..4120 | 6.445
